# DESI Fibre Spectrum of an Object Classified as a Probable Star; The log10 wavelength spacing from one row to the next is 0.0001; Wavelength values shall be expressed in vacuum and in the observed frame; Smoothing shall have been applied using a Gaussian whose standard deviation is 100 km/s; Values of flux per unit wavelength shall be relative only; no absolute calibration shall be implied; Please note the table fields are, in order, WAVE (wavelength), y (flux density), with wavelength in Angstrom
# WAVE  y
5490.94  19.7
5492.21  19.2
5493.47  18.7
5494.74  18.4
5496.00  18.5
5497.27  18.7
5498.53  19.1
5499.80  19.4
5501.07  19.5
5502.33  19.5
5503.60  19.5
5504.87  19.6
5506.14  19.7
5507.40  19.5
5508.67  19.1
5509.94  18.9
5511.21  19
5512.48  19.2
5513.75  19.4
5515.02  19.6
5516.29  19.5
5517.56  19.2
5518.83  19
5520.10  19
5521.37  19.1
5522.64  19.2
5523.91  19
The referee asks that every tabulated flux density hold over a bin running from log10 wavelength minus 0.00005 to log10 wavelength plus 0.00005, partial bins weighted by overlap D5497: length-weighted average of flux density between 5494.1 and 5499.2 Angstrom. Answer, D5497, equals 18.7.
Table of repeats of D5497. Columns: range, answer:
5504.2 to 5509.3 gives 19.5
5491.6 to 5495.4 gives 18.8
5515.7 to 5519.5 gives 19.2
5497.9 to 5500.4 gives 19.2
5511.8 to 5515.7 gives 19.4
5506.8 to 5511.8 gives 19.1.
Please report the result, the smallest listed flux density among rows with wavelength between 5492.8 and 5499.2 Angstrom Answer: 18.4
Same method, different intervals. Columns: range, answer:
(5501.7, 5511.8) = 18.9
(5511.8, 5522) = 19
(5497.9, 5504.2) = 19.1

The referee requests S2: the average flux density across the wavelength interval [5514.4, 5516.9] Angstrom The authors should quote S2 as 19.6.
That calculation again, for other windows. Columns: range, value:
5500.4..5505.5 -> 19.5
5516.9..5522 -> 19.1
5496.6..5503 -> 19.2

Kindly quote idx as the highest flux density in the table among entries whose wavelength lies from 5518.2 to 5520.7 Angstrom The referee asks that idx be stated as 19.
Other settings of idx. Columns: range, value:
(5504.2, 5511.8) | 19.7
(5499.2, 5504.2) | 19.5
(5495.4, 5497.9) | 18.7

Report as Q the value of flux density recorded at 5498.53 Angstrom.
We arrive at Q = 19.1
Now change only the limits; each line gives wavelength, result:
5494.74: 18.4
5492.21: 19.2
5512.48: 19.2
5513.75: 19.4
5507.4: 19.5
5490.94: 19.7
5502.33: 19.5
